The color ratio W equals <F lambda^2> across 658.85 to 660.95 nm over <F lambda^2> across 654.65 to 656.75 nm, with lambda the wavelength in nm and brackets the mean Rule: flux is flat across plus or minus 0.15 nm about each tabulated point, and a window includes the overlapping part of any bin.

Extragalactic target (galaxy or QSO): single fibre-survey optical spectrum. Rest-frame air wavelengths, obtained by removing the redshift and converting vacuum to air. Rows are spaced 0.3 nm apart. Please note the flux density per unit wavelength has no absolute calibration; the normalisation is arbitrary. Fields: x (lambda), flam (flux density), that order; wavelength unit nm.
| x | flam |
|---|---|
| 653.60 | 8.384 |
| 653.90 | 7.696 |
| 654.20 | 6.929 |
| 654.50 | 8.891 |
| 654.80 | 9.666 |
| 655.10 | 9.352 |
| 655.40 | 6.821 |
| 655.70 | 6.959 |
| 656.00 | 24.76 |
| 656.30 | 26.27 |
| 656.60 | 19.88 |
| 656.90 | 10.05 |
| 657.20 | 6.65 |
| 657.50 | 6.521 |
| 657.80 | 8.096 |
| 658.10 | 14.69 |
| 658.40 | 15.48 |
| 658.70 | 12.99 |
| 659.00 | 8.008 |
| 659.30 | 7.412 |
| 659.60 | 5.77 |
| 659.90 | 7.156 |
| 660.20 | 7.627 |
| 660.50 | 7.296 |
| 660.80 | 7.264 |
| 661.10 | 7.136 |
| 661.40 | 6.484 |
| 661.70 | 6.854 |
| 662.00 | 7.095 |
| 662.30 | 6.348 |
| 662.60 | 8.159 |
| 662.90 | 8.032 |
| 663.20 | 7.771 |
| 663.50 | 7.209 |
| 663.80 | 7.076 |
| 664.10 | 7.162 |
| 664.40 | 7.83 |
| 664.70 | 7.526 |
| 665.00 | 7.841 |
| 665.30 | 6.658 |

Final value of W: 0.5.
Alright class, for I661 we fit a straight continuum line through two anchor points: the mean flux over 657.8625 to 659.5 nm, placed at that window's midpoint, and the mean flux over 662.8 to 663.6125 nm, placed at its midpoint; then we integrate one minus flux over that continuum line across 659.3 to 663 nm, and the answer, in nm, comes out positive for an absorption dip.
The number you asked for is 0.853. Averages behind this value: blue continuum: 11.3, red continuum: 7.67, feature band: 7.1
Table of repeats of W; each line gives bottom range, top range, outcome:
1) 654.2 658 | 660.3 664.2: 0.62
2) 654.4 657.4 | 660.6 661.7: 0.55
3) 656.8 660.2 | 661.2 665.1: 0.80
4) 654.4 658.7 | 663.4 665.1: 0.61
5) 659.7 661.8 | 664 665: 1.08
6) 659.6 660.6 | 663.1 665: 1.06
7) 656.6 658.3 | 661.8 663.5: 0.73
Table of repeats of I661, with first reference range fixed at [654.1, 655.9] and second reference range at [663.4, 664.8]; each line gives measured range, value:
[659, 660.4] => 0.15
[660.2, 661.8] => 0.15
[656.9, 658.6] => -0.44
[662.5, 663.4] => -0.05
